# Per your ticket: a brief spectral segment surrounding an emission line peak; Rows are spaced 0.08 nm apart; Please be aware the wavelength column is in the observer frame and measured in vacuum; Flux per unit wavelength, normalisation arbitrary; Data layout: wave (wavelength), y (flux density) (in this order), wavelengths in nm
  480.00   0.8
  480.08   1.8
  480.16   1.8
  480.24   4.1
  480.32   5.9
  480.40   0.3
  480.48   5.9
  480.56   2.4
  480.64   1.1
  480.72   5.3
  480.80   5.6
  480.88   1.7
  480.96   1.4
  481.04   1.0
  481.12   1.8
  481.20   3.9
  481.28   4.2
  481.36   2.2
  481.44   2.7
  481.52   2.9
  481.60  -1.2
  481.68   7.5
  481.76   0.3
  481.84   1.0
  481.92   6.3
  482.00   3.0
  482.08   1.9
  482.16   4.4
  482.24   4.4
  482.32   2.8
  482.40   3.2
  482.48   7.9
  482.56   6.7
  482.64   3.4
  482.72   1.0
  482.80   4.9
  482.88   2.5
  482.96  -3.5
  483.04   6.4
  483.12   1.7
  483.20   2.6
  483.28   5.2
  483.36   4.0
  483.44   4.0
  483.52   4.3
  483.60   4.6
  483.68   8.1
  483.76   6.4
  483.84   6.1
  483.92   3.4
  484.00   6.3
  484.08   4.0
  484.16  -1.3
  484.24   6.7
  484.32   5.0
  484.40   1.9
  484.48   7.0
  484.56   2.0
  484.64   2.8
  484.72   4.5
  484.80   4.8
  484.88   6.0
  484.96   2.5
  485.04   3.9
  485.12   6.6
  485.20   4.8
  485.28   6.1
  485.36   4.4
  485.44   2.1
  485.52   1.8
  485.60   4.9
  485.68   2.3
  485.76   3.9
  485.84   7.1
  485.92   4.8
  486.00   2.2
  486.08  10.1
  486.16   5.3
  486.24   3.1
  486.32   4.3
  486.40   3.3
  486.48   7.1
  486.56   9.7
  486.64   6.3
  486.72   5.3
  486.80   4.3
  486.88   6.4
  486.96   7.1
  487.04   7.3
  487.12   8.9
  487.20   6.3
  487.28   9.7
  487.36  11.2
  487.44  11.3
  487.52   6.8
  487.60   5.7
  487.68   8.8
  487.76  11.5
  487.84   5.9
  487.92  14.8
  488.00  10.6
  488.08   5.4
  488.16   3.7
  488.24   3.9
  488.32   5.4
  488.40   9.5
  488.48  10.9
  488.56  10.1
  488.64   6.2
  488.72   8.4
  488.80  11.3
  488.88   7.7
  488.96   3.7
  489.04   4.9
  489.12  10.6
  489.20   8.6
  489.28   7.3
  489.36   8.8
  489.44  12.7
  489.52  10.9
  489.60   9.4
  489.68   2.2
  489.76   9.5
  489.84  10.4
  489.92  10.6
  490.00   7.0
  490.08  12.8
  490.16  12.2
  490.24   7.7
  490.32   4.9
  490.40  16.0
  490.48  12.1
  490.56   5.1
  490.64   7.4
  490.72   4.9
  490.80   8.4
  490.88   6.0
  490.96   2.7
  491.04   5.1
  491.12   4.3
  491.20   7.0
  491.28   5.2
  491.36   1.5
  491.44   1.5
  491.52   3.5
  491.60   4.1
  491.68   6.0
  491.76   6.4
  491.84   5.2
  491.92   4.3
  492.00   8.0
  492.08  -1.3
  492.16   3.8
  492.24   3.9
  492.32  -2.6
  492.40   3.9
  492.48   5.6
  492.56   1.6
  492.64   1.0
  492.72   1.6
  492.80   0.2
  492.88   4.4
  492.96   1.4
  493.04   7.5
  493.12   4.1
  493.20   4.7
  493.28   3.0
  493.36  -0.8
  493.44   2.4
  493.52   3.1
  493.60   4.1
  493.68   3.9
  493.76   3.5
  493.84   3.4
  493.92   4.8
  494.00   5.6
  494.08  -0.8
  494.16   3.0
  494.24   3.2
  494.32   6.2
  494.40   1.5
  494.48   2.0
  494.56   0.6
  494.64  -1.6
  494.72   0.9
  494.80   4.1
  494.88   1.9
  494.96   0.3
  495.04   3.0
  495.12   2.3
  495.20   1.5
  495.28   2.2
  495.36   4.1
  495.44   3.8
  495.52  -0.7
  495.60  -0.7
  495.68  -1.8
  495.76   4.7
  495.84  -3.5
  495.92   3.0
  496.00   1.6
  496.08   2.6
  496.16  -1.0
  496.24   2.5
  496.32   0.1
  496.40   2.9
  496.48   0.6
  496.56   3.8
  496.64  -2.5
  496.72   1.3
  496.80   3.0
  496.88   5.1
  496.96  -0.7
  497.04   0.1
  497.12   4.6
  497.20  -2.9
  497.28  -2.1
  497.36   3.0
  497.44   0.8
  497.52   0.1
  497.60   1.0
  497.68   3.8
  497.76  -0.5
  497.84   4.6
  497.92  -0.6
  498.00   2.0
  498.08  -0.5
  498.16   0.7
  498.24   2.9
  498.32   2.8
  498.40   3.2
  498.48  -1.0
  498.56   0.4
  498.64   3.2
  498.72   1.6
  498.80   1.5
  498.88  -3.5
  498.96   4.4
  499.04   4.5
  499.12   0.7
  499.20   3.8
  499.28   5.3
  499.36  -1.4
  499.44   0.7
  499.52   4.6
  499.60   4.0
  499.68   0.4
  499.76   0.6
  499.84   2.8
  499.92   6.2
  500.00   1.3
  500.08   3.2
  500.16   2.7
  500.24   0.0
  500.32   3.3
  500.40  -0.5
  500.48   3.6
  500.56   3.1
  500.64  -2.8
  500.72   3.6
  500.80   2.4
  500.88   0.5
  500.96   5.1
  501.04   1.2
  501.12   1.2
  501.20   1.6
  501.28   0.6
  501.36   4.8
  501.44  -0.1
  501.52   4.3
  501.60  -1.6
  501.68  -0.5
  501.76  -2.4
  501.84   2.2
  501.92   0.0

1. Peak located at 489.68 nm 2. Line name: C IV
